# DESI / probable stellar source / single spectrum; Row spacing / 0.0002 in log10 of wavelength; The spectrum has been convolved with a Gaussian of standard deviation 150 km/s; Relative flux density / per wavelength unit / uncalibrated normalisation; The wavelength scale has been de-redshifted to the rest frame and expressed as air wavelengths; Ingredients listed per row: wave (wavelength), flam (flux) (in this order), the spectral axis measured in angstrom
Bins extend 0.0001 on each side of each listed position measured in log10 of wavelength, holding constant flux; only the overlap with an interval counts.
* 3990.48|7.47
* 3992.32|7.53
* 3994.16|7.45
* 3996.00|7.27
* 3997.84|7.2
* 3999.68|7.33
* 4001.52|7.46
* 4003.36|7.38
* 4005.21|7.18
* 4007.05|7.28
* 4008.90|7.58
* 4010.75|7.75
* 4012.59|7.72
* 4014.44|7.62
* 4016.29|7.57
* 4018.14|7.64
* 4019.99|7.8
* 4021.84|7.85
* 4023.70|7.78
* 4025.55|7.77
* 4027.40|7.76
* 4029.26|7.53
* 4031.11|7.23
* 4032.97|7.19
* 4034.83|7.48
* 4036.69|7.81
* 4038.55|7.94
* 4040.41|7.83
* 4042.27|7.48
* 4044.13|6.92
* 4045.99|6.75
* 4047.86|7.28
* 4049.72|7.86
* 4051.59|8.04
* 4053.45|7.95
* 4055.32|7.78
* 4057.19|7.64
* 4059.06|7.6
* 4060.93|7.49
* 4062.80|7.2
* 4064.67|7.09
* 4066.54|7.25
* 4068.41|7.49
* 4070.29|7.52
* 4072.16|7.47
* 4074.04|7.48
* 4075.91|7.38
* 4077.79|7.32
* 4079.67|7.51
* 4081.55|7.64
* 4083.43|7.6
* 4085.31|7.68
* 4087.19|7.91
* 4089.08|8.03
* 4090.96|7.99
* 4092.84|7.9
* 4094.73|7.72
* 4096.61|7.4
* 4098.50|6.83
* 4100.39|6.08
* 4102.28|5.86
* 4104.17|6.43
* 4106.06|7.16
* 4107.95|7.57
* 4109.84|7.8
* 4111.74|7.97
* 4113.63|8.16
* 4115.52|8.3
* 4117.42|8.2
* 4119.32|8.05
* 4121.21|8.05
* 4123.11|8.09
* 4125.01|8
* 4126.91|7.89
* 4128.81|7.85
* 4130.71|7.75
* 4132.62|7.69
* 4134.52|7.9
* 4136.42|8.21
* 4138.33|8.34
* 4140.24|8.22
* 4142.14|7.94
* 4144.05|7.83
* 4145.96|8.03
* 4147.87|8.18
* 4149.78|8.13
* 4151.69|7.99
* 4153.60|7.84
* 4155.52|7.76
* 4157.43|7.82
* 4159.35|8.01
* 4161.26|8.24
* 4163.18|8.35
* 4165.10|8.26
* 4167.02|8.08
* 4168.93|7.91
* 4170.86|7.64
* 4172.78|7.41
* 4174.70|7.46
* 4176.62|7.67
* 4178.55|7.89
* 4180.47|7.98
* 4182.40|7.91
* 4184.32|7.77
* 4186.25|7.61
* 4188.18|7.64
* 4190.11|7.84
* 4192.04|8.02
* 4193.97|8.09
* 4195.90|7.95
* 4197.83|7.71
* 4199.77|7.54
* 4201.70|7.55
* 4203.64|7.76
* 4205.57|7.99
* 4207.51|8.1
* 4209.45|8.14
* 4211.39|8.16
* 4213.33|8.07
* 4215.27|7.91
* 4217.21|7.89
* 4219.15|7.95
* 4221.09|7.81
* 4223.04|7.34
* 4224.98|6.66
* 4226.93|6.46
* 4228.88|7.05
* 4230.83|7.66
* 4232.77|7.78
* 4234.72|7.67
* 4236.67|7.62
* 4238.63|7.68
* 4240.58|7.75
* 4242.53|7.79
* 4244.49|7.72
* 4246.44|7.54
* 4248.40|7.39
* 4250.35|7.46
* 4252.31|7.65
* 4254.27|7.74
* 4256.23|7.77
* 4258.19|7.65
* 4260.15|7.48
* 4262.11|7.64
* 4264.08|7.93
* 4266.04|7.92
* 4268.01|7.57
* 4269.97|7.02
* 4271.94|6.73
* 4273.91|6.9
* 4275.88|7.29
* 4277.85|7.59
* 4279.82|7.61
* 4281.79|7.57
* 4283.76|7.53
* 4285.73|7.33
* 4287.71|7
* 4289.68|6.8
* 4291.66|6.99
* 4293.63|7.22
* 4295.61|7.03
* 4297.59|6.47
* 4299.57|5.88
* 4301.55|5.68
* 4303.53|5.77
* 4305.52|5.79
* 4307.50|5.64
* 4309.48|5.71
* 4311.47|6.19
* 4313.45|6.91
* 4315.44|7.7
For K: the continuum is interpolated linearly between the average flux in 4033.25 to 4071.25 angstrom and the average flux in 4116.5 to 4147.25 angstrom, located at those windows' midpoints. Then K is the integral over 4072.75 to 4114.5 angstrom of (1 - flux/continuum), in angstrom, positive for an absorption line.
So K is 1.8 angstrom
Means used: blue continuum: 7.51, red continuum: 8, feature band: 7.43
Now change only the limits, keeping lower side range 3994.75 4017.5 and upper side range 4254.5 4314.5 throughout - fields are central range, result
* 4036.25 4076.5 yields -0.8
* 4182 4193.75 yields -1.1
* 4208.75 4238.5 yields -2.3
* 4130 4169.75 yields -4.6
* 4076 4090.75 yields -0.7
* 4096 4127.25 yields -1.1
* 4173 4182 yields -0.7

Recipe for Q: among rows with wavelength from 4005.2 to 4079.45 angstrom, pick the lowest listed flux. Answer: 6.75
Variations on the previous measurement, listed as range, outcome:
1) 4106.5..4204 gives 7.41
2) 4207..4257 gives 6.46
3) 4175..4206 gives 7.54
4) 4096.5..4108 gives 5.86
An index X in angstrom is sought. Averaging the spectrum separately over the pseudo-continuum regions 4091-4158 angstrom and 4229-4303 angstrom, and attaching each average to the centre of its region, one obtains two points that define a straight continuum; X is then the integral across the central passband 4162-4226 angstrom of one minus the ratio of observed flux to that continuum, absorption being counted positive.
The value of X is -2.3 angstrom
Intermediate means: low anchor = 7.75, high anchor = 7.34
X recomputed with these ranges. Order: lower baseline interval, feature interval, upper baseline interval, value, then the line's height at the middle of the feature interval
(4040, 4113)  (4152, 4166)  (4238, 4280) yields -1.04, 7.48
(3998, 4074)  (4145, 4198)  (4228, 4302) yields -3.40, 7.43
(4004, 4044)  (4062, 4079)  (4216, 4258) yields 0.50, 7.58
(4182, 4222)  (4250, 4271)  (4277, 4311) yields -1.52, 7.11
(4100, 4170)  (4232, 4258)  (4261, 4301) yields -1.09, 7.35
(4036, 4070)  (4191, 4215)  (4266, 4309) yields -2.84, 7.09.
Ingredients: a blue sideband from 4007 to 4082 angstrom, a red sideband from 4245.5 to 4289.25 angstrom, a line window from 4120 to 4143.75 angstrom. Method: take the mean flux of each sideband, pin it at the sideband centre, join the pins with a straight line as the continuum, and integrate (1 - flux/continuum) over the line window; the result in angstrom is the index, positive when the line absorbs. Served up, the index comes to -1.5 angstrom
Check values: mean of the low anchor 7.54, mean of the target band 7.99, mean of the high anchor 7.46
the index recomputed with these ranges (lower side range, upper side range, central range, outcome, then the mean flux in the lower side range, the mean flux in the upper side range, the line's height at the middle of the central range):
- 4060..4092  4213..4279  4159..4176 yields -0.9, 7.54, 7.53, 7.53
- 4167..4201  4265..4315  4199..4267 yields -3.1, 7.78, 6.82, 7.33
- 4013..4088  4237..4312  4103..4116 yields -0.2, 7.55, 7.12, 7.44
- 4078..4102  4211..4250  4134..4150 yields -1.2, 7.47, 7.59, 7.51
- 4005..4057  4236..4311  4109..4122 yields -1.1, 7.59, 7.14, 7.43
